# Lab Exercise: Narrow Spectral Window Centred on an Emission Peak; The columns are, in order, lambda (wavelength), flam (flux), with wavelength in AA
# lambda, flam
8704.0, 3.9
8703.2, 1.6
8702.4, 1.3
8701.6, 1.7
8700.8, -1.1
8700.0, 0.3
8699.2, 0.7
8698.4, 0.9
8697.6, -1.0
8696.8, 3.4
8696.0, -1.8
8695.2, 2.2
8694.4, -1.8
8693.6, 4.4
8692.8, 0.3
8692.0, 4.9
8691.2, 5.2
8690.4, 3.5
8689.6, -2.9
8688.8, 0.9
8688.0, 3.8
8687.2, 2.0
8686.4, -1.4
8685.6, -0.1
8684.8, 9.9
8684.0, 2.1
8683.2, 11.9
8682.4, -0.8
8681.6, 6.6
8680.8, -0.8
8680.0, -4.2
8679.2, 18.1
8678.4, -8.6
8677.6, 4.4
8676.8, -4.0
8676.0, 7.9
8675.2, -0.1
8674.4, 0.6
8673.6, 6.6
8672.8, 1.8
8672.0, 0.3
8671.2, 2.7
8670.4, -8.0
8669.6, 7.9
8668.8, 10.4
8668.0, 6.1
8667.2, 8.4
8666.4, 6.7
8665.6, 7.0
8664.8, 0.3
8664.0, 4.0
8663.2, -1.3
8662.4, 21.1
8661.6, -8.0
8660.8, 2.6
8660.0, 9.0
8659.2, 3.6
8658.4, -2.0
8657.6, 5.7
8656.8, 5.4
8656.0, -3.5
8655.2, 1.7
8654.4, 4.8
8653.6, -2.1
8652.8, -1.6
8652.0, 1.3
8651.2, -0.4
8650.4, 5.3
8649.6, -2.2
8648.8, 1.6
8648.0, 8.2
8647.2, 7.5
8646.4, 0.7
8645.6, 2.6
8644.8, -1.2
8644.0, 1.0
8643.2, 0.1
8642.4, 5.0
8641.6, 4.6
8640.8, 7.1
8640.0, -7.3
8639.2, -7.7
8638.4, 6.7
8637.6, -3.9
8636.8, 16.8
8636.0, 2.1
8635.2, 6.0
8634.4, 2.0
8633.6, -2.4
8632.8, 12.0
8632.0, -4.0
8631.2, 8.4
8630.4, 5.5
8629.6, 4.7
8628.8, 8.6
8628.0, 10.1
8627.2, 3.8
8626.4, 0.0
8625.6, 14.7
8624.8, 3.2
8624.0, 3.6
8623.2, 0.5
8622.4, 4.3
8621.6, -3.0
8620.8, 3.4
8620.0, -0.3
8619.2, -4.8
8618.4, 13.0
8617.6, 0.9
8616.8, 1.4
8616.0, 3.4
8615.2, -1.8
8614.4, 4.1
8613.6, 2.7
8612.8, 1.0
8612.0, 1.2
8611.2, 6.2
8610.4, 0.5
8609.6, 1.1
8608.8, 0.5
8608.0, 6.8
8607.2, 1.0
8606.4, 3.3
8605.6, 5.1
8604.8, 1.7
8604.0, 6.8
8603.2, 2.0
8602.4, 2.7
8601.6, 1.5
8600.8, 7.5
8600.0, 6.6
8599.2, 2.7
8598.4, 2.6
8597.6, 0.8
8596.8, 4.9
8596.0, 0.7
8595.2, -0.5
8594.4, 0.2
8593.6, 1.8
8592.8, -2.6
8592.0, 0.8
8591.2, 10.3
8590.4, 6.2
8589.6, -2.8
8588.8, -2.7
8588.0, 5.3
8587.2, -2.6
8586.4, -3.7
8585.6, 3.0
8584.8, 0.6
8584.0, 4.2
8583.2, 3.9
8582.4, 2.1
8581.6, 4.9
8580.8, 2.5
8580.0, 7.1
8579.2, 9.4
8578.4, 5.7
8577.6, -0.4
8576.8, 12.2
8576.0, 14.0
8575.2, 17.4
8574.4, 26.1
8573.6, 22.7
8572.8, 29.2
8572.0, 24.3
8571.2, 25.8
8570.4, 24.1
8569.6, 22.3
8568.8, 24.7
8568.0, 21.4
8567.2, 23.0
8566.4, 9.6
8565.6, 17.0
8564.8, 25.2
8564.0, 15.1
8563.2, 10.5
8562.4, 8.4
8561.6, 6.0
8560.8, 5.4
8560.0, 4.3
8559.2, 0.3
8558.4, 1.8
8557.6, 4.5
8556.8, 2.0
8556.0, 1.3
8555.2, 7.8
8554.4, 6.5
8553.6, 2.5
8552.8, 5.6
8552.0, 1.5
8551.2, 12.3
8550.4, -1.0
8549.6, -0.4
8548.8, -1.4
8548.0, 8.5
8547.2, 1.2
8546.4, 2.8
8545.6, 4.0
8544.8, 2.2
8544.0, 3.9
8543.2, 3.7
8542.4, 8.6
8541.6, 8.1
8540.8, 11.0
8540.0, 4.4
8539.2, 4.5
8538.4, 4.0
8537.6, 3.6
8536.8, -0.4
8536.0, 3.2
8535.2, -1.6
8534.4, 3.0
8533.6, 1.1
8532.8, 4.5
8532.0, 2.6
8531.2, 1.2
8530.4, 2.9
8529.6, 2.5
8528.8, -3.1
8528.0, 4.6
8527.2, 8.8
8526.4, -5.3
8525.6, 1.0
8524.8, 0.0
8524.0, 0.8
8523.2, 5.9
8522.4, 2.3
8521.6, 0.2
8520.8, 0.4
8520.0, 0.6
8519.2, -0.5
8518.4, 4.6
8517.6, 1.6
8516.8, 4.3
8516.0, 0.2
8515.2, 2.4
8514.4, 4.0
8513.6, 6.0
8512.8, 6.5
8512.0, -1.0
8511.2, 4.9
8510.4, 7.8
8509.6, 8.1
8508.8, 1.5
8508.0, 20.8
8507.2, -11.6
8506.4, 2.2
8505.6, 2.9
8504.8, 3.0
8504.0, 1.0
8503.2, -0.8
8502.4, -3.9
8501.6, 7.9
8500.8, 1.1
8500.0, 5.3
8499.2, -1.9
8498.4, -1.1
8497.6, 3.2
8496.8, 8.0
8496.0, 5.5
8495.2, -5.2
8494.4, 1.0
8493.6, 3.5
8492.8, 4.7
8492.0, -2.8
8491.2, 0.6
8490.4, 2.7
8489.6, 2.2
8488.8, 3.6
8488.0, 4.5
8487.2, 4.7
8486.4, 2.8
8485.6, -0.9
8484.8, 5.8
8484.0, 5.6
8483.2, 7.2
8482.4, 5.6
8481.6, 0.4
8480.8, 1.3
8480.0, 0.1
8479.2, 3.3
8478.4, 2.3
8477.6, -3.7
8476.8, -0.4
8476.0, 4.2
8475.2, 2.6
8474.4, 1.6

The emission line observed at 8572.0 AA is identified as [O II] 3727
